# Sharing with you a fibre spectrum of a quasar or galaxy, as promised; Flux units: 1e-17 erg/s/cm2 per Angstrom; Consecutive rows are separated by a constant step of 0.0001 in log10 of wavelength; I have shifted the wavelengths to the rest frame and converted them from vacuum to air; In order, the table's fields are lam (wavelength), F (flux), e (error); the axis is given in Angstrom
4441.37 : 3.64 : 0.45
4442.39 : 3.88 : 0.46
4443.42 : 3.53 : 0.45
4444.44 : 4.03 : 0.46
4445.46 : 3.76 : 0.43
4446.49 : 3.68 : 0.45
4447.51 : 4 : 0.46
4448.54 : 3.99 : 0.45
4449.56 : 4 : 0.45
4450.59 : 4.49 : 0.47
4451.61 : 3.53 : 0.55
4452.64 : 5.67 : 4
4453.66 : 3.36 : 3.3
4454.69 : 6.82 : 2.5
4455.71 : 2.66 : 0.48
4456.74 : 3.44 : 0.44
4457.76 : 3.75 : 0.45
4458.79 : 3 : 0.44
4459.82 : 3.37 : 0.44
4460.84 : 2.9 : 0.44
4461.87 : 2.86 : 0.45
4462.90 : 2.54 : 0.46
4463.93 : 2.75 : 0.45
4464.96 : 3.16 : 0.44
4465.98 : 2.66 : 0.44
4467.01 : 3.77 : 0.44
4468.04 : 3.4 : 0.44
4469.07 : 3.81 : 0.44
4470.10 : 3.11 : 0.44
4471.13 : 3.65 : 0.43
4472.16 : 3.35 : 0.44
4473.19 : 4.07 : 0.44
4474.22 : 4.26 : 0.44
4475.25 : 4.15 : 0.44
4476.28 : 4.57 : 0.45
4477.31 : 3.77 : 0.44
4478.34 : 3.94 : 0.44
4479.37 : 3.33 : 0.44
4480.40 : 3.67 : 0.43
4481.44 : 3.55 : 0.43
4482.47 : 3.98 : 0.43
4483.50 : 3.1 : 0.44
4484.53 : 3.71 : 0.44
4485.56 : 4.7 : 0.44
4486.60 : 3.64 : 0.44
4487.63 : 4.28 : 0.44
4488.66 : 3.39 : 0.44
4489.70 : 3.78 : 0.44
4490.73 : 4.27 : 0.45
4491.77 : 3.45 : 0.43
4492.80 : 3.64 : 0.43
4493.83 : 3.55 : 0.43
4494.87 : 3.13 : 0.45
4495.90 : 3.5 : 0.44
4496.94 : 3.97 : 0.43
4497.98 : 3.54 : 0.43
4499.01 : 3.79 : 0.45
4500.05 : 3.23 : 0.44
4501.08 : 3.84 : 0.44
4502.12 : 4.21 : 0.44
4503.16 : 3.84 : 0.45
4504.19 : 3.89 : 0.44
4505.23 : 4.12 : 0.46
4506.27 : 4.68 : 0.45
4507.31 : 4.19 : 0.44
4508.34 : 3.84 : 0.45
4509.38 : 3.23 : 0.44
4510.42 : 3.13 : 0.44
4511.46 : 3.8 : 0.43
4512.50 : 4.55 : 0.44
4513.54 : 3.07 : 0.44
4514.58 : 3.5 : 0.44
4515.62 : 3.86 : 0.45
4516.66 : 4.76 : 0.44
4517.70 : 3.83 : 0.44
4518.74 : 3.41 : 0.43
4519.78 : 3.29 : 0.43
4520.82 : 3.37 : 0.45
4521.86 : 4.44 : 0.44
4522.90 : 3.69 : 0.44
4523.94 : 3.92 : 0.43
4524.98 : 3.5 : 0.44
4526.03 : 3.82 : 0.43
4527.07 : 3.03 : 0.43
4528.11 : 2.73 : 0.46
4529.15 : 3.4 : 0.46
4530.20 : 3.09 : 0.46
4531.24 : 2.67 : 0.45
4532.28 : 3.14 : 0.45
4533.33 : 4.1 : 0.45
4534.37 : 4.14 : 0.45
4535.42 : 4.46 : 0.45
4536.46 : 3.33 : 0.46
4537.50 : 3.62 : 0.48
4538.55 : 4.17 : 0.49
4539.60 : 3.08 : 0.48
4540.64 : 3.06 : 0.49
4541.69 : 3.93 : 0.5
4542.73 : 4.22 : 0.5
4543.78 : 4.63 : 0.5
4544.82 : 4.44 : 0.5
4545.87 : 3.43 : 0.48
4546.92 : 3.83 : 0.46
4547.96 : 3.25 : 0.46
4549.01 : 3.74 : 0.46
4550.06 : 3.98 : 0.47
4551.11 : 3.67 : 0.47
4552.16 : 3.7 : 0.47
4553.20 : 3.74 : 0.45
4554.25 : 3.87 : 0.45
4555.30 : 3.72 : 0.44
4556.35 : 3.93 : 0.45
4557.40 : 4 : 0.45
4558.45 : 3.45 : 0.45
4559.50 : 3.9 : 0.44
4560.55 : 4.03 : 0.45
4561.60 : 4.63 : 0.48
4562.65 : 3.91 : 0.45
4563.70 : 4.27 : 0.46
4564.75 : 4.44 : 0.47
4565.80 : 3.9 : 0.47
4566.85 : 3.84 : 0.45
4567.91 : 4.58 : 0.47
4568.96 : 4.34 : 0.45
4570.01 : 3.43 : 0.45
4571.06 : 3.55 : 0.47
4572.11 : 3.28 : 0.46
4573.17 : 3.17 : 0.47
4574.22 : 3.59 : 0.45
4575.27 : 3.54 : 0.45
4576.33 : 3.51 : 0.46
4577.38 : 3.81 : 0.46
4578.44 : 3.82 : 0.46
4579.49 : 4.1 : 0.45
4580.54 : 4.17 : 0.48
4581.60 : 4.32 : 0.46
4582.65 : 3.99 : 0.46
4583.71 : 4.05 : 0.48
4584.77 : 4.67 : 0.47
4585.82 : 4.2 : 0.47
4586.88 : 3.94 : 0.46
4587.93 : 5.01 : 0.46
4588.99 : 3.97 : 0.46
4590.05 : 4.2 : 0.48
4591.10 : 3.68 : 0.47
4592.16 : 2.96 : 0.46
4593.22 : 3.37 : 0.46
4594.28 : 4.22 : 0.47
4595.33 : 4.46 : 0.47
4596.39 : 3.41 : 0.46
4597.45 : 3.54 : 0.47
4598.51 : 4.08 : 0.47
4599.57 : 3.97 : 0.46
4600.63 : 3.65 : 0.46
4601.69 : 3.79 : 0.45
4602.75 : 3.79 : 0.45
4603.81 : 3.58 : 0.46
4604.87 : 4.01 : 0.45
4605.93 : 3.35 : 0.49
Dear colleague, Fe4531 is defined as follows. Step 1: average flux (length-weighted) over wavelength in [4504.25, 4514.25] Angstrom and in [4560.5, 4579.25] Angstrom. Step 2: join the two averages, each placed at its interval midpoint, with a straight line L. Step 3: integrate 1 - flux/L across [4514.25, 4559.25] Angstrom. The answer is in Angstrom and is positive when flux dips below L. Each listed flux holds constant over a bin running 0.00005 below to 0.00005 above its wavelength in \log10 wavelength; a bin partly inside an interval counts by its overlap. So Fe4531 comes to 1.8 Angstrom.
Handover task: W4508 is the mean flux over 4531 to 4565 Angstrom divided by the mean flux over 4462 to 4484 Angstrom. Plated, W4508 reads 1.1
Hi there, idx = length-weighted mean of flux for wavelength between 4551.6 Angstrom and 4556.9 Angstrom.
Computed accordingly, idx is 3.79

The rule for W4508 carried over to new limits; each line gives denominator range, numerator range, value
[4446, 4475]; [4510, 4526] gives 1.03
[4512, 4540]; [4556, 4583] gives 1.08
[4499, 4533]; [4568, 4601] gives 1.06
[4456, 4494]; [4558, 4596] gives 1.11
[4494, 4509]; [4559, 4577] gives 1.01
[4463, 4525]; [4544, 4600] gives 1.05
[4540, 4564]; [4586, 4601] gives 1.01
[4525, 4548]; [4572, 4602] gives 1.07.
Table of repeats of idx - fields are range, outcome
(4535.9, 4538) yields 3.51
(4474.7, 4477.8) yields 4.17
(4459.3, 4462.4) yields 3.04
